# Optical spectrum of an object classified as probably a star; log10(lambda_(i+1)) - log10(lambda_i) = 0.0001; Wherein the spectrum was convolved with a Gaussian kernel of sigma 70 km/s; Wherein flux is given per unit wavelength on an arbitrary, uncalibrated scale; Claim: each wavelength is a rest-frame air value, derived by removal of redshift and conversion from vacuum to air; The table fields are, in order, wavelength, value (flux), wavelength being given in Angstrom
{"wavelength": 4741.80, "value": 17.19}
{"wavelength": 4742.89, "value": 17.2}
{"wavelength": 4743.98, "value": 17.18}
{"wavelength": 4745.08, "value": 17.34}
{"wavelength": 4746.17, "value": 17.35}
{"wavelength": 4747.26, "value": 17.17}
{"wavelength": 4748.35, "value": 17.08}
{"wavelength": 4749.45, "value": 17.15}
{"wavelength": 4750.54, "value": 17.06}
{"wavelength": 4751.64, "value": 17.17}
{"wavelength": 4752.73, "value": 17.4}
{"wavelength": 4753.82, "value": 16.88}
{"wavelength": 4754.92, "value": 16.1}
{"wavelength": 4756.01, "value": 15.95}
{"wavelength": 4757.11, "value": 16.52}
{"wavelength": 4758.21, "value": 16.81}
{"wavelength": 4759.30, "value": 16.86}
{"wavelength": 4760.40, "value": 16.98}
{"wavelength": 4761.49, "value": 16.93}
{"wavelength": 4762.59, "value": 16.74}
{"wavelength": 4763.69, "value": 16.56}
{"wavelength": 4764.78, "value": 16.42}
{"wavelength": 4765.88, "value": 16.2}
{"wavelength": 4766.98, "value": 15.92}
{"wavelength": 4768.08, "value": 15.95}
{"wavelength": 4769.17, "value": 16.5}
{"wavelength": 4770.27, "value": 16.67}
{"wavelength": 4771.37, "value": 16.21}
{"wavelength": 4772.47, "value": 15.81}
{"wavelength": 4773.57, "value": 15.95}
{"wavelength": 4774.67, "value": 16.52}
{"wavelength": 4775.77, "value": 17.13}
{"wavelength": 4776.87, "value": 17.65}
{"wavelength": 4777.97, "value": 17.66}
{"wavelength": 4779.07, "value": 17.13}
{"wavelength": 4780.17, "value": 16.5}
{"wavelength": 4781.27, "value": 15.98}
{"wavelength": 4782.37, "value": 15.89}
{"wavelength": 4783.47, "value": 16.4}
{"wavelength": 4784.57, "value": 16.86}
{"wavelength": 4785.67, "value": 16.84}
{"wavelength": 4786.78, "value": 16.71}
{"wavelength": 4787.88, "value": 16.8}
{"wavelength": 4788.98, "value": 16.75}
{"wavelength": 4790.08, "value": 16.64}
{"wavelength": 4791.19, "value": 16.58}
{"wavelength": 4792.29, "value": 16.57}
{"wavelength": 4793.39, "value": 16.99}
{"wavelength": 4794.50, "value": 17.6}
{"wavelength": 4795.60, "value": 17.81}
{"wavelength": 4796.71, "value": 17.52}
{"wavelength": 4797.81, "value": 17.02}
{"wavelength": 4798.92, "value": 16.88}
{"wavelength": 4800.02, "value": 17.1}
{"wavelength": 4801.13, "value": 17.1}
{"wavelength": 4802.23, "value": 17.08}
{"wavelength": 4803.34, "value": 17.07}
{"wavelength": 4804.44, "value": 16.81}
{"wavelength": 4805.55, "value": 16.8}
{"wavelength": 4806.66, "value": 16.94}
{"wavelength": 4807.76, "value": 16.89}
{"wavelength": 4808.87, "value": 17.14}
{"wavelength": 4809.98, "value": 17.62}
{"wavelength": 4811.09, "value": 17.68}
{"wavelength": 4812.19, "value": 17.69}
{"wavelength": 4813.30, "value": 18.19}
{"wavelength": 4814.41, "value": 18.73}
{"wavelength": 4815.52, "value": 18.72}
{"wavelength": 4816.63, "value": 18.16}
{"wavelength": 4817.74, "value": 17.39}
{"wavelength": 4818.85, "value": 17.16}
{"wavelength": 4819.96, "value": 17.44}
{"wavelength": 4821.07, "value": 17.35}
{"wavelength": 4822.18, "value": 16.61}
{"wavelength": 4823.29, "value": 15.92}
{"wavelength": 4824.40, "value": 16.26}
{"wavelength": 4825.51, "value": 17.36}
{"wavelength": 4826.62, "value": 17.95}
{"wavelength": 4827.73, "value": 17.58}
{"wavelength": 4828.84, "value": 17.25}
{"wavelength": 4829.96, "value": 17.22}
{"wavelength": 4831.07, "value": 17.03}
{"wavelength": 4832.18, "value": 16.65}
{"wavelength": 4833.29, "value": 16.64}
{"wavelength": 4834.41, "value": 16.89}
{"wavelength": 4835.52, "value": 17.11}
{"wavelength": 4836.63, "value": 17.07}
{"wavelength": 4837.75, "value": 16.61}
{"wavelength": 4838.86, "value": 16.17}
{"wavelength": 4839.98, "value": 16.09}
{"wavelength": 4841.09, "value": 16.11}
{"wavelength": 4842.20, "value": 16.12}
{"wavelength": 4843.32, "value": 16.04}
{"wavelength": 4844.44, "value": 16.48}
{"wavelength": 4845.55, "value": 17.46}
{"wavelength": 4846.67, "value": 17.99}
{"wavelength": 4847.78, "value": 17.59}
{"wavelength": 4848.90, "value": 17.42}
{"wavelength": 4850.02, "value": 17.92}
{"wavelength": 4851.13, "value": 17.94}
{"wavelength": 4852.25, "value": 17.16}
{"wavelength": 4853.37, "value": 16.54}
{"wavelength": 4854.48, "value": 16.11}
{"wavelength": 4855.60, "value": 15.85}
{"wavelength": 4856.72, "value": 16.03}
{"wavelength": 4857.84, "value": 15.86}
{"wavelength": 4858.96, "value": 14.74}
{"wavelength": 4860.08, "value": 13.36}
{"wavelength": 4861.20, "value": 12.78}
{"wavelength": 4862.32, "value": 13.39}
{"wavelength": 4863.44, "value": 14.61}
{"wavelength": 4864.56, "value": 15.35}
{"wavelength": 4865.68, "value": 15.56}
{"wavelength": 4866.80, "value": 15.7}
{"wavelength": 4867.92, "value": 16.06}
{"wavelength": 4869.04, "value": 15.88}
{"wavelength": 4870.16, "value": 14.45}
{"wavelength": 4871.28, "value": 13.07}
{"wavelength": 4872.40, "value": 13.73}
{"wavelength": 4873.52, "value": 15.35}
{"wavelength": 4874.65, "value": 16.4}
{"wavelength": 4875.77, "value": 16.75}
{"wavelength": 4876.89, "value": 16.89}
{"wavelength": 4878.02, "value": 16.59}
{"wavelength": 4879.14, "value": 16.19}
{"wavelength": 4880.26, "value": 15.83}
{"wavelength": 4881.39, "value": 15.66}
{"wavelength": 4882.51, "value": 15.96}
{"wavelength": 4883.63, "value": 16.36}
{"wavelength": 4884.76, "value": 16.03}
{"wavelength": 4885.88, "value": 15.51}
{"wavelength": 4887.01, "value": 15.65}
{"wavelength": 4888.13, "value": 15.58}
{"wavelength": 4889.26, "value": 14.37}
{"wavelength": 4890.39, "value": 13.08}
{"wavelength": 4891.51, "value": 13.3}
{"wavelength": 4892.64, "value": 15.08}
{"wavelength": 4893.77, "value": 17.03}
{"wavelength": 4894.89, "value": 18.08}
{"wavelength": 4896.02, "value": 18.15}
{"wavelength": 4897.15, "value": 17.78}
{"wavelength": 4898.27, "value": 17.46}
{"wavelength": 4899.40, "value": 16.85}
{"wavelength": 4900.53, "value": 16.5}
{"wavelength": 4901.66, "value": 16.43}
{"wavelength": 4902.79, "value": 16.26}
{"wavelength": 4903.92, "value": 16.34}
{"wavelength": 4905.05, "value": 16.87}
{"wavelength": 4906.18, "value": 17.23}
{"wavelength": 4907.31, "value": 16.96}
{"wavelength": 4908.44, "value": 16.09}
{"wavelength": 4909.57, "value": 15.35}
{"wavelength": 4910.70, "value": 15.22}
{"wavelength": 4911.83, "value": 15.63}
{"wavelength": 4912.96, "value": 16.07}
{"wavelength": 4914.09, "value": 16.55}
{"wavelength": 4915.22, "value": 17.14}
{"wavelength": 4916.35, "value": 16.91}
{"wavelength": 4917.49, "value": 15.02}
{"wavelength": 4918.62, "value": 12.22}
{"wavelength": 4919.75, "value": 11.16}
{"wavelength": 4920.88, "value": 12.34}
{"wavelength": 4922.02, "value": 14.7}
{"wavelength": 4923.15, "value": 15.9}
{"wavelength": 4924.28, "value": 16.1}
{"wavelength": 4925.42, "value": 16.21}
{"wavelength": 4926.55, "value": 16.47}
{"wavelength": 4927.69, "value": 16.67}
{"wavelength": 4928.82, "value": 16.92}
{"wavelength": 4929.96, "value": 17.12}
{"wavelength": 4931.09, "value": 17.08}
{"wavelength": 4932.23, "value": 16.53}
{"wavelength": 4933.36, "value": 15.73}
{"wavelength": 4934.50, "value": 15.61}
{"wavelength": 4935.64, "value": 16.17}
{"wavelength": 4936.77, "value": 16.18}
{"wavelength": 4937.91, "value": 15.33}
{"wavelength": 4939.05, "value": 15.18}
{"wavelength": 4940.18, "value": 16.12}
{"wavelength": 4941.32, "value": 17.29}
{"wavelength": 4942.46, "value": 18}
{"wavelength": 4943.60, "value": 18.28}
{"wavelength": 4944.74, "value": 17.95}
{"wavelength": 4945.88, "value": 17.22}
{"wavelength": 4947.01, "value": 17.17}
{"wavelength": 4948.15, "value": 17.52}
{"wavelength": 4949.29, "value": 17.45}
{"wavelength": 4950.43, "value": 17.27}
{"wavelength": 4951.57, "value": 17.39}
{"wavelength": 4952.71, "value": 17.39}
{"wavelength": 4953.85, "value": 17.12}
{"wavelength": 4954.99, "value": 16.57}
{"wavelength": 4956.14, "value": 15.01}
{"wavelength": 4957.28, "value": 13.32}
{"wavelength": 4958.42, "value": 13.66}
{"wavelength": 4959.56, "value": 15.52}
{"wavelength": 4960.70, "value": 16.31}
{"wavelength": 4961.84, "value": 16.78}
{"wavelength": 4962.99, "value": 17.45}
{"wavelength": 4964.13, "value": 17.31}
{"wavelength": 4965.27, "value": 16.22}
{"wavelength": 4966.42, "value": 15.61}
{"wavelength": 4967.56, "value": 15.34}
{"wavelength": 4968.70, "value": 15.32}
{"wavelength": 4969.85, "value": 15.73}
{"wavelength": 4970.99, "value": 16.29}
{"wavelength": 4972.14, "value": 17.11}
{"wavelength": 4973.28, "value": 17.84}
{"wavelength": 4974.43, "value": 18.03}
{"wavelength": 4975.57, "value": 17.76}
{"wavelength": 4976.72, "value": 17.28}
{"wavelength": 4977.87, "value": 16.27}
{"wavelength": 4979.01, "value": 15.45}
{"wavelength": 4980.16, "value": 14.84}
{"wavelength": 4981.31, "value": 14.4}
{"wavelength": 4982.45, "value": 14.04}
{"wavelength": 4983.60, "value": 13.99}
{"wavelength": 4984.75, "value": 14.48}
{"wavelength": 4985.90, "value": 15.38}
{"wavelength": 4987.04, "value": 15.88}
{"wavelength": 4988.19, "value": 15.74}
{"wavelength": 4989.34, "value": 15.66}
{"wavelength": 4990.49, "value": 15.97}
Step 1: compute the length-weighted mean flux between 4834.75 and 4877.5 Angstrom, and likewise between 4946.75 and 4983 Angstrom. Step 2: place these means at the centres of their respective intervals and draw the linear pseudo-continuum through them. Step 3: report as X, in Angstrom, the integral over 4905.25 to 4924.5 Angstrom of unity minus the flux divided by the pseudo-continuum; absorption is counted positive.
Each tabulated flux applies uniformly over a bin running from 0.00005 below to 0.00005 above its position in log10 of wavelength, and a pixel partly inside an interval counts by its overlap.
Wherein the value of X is 0.9 Angstrom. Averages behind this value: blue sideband 15.9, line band 15.3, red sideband 16.3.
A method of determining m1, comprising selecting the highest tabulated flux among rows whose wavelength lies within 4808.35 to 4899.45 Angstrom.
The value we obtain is 18.73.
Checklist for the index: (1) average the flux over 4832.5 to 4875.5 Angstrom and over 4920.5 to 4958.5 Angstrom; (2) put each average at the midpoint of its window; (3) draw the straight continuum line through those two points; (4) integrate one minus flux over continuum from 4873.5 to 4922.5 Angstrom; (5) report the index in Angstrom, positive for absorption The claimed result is 0.96 Angstrom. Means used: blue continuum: 15.9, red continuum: 16.4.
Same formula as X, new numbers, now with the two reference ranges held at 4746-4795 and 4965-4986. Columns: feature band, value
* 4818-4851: -1.1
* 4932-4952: -1.0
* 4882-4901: 0.2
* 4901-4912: -0.1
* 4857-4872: 1.5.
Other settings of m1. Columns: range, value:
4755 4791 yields 17.66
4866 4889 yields 16.89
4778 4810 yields 17.81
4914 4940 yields 17.14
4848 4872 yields 17.94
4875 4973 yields 18.28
